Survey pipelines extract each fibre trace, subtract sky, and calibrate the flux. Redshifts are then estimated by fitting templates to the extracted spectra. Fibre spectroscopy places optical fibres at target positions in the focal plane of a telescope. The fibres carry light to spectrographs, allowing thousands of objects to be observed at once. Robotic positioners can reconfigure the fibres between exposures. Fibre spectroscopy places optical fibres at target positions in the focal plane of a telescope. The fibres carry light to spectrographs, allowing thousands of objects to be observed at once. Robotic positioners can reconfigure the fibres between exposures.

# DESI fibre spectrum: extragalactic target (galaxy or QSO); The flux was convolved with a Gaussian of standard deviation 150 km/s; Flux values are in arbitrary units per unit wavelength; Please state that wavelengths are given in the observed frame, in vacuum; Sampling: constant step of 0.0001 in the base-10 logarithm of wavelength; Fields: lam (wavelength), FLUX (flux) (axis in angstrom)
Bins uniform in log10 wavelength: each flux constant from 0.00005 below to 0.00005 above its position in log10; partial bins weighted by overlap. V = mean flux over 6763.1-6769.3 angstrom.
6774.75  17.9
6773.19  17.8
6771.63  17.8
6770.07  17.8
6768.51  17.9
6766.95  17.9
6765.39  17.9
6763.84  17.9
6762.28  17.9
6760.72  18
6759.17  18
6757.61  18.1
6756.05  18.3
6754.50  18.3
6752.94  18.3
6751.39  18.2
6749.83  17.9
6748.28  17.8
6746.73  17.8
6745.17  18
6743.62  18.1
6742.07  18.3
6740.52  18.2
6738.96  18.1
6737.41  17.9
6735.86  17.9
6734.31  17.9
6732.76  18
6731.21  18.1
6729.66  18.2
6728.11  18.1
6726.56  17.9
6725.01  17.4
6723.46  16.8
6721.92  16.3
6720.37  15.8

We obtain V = 17.9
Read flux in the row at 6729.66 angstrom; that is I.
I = 18.2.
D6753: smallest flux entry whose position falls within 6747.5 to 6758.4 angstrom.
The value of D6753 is 17.8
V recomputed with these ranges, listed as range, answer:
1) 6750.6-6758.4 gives 18.2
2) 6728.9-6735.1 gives 18.1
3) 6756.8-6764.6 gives 18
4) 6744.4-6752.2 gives 17.9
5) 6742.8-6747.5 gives 18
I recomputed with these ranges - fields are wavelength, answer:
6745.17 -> 18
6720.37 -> 15.8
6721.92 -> 16.3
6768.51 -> 17.9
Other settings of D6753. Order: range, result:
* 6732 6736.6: 17.9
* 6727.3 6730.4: 18.1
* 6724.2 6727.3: 17.4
